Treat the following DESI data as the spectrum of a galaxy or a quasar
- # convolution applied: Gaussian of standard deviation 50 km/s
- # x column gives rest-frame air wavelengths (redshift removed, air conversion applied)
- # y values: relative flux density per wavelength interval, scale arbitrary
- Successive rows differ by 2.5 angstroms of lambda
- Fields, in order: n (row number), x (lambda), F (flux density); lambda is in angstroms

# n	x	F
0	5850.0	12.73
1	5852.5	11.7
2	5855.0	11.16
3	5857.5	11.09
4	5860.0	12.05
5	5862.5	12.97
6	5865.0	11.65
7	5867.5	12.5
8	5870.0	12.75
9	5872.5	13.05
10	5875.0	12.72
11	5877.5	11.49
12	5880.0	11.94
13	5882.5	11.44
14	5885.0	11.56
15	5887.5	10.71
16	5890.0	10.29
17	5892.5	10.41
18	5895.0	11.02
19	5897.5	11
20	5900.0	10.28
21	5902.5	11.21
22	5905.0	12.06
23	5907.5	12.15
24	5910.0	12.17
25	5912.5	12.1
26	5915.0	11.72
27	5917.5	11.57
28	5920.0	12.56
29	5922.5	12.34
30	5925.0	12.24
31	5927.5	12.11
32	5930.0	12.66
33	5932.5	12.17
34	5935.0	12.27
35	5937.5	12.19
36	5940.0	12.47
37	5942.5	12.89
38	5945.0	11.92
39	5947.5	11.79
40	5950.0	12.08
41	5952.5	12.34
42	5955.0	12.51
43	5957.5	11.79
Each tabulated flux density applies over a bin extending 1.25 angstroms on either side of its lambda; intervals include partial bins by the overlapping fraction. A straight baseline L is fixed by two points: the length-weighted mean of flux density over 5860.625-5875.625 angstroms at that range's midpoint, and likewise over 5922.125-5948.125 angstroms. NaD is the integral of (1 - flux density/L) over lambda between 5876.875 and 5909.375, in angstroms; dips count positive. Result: 3.28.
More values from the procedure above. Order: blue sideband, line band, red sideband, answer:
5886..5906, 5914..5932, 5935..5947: -0.7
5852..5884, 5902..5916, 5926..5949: 0.3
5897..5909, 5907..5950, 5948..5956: -1.3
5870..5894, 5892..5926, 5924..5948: 0.8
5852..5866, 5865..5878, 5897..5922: -0.8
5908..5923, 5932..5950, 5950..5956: 0.0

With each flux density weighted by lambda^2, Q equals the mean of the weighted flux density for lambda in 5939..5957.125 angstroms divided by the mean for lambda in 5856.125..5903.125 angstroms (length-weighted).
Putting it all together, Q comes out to 1.08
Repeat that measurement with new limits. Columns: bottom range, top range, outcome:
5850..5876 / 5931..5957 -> 1.03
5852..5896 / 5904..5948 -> 1.06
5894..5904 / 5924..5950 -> 1.14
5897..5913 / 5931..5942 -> 1.08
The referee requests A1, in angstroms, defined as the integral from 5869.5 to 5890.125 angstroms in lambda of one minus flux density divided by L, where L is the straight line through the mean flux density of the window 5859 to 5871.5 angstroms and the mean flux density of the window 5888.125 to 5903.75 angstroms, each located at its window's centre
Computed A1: -0.4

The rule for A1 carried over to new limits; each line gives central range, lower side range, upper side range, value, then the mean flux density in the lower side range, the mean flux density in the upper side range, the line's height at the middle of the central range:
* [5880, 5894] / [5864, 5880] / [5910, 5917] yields 1.4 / 12.3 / 11.9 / 12.2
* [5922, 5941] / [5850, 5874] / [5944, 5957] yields -0.3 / 12.1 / 12.1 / 12.1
